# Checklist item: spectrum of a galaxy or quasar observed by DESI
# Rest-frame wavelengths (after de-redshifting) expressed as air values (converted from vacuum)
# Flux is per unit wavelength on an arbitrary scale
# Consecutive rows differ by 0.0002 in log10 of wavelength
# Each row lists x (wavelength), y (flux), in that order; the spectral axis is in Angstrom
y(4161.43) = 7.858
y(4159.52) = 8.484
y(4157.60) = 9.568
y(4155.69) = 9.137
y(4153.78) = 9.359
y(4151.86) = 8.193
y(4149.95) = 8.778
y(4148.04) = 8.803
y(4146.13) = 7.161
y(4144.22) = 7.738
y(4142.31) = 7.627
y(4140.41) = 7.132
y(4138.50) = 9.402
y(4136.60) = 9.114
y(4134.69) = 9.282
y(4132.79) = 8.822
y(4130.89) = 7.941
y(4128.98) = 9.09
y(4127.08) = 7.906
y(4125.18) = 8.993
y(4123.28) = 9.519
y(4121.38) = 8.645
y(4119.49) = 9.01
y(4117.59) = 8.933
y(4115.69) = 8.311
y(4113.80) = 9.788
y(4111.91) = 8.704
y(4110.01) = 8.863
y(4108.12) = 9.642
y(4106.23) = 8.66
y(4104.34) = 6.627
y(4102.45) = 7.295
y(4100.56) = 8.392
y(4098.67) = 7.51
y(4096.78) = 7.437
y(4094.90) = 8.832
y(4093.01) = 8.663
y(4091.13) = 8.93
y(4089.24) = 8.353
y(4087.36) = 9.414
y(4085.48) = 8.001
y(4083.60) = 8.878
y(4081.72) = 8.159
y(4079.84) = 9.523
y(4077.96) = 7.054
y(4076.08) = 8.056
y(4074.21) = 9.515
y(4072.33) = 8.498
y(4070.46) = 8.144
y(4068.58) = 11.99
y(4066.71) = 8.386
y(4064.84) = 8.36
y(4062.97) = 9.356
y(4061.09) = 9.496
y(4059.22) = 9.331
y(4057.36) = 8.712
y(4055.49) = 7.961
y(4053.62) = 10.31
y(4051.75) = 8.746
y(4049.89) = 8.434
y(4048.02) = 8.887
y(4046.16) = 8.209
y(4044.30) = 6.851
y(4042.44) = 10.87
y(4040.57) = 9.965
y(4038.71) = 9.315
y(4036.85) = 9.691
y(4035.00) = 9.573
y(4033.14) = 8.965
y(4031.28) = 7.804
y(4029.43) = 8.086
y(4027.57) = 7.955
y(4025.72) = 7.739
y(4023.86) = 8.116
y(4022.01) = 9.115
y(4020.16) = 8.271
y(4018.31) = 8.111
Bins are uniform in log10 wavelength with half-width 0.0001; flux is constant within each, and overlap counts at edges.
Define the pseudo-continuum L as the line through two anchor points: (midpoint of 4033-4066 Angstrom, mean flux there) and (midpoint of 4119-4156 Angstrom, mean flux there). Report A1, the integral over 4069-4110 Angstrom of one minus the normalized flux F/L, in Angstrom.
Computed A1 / 1.9 Angstrom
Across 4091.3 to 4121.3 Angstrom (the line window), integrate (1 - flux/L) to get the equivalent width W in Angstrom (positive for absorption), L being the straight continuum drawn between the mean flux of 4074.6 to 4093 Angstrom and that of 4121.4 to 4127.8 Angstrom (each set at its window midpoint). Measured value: 0.8 Angstrom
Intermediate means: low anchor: 8.53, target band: 8.47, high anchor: 8.81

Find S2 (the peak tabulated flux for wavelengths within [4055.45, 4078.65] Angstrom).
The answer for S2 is 11.99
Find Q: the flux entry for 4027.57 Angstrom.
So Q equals 7.955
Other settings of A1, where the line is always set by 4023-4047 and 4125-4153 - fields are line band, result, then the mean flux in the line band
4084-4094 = -0.2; 8.68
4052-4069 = -1.2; 9.22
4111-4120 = -0.5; 8.95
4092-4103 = 0.6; 8.05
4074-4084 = 0.2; 8.44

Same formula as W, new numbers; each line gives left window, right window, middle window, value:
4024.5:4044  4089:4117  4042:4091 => -0.7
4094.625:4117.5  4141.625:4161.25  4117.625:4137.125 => -1.0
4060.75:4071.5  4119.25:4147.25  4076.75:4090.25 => 0.9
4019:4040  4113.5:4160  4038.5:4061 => -0.9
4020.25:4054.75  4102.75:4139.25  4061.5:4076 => -0.6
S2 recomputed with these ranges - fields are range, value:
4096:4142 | 9.788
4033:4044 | 10.87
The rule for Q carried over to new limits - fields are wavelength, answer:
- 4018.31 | 8.111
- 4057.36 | 8.712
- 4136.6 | 9.114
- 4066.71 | 8.386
